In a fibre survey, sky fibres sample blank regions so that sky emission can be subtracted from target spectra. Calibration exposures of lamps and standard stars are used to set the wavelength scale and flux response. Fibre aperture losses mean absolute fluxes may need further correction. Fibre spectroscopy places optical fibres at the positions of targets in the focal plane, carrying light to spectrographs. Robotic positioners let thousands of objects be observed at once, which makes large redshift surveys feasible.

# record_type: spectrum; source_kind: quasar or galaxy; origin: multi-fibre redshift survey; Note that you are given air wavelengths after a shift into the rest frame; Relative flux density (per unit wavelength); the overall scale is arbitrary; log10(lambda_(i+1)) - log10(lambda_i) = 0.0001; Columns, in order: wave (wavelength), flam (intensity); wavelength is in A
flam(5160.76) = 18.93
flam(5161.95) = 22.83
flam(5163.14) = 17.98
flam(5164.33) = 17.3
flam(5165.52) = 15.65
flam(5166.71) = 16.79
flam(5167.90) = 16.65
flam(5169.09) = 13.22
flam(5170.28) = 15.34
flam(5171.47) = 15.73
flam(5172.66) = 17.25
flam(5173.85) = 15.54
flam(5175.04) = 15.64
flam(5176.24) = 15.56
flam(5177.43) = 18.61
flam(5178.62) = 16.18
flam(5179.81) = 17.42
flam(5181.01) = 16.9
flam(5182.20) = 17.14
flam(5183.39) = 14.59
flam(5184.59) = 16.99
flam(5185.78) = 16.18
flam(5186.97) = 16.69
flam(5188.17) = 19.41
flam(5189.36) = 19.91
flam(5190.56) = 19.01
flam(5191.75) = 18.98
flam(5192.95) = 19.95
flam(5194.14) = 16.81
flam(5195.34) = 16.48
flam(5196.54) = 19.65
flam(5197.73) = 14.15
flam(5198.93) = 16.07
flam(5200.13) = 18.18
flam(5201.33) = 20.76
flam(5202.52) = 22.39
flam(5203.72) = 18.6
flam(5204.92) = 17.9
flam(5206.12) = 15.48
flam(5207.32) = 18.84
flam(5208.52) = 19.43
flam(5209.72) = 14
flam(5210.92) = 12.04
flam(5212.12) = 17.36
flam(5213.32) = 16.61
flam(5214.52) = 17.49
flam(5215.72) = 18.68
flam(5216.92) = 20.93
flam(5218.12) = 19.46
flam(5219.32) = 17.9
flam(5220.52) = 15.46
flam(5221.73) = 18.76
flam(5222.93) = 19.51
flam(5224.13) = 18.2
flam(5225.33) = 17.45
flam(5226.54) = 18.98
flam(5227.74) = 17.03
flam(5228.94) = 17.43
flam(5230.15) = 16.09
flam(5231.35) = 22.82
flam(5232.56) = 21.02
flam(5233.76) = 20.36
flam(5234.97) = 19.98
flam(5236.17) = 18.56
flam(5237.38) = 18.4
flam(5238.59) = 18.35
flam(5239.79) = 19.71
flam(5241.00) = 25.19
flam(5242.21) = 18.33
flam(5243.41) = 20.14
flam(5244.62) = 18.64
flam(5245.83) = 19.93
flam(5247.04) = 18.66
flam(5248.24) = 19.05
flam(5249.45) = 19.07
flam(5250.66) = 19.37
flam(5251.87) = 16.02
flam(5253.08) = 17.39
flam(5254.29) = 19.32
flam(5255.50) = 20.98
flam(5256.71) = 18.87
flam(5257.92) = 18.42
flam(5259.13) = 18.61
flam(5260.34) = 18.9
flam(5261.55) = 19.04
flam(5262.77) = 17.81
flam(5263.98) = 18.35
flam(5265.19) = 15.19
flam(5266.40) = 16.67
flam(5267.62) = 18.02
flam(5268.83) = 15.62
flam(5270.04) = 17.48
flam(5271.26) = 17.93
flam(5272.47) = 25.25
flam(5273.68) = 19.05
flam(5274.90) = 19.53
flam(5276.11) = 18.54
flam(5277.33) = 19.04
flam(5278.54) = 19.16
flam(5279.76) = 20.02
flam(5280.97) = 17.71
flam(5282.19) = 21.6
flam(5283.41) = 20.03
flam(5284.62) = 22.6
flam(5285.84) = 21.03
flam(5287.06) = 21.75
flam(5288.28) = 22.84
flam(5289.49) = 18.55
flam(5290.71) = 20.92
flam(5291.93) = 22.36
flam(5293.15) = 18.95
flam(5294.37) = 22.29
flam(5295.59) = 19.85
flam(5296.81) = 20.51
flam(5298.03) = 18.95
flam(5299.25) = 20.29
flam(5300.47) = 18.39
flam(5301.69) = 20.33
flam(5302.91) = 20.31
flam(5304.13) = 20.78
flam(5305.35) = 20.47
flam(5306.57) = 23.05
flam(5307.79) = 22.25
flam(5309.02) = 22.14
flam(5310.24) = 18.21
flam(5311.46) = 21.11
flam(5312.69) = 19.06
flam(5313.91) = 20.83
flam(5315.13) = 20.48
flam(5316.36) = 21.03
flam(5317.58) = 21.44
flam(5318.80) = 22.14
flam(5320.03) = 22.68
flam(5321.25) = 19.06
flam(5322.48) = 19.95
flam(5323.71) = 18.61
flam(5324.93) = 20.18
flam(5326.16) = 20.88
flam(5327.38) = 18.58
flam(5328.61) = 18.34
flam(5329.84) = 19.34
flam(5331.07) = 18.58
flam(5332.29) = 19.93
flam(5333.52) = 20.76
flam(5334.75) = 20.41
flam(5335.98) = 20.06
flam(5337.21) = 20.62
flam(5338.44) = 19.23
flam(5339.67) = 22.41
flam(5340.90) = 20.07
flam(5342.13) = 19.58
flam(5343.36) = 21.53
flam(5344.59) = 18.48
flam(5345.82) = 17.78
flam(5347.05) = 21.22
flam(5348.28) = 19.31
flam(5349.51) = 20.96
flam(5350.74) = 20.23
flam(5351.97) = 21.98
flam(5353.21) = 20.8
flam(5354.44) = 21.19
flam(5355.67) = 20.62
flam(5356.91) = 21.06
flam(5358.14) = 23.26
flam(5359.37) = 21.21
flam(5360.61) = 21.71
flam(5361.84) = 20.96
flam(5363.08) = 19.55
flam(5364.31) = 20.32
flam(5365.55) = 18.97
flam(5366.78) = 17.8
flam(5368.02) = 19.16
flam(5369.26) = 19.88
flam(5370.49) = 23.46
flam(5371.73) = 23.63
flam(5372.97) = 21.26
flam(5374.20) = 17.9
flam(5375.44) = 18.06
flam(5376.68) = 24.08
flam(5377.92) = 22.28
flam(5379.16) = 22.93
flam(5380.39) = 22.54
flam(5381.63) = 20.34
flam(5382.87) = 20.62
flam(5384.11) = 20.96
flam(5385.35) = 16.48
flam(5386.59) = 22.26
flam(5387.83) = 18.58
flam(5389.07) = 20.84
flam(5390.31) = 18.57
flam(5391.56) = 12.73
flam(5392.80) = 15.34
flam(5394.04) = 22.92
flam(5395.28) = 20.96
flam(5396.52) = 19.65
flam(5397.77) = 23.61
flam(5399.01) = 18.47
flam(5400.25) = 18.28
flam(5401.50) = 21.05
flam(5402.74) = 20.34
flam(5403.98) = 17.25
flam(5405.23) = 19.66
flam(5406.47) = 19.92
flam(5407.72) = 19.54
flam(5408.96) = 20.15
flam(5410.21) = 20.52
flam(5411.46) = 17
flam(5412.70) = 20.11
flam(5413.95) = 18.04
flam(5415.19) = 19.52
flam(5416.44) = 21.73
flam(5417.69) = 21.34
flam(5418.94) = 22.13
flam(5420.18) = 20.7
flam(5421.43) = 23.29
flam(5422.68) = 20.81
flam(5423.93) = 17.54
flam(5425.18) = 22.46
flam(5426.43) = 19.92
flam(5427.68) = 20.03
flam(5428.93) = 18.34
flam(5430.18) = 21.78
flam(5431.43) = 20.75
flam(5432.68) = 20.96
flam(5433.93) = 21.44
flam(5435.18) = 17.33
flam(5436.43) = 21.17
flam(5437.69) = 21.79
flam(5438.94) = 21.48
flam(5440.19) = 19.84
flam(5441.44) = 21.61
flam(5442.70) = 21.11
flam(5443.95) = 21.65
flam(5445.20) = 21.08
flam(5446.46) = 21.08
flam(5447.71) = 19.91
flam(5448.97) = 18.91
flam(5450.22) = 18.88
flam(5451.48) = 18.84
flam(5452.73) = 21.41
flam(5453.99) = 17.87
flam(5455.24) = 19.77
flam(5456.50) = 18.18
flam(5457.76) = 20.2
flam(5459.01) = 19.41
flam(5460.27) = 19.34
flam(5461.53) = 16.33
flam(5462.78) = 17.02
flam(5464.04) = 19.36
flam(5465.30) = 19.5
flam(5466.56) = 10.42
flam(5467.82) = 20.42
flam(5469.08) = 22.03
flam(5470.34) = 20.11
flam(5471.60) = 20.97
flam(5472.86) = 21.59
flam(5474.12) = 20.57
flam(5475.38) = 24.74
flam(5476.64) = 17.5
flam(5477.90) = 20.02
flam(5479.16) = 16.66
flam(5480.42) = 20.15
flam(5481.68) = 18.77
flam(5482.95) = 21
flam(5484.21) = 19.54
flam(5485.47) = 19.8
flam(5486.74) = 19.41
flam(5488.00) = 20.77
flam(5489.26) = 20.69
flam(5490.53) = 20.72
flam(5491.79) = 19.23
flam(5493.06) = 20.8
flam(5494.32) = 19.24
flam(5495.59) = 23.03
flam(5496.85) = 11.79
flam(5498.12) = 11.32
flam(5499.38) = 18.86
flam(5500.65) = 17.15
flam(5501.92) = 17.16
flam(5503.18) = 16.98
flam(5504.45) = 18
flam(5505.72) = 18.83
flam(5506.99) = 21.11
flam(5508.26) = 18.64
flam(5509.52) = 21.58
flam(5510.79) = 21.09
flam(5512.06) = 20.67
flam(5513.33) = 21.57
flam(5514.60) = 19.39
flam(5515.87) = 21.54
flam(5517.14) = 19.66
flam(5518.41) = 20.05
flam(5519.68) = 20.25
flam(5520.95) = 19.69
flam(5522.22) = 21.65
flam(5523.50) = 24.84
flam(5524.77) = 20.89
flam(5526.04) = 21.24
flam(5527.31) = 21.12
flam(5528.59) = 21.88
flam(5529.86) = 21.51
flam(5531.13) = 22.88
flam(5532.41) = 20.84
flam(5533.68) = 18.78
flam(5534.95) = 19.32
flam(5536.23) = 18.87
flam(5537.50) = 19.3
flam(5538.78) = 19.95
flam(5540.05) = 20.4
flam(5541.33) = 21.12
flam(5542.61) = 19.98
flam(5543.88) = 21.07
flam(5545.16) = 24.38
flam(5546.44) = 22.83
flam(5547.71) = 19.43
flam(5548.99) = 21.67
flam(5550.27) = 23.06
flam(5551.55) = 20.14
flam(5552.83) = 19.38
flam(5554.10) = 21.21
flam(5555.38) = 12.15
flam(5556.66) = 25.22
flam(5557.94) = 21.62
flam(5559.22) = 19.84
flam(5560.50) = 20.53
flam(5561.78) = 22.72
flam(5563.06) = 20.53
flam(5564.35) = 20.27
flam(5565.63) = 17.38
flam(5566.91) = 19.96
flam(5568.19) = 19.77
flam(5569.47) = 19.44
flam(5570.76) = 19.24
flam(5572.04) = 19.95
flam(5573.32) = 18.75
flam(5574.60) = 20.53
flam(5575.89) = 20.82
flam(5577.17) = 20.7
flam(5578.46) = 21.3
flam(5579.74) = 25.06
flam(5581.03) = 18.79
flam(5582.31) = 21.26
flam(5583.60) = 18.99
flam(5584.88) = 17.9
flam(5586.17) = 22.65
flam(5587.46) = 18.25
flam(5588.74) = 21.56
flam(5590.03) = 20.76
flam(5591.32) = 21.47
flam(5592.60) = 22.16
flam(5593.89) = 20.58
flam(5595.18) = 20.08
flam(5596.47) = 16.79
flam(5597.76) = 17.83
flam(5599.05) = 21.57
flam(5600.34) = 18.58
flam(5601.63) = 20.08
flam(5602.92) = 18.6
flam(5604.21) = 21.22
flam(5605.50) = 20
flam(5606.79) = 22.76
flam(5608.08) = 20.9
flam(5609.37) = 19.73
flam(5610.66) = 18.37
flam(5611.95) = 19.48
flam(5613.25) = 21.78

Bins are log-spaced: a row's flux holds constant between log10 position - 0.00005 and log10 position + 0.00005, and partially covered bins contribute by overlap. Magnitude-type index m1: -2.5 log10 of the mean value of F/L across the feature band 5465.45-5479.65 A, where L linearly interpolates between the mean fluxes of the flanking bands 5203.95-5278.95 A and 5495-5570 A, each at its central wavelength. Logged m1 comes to 0.01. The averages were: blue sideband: 18.5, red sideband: 20.1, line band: 19.6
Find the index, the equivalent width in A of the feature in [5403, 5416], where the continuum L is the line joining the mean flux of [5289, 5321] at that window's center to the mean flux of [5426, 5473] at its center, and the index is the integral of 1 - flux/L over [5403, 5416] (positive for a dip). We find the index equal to 0.5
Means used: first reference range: 20.7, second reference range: 19.8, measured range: 19.2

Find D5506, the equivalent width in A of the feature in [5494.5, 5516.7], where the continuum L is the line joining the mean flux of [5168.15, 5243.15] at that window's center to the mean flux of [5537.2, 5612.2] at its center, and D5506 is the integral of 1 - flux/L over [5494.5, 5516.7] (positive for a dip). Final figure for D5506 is 1.2 A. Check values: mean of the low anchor 17.9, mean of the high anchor 20.3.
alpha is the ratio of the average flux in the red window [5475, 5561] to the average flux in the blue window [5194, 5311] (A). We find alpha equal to 1.1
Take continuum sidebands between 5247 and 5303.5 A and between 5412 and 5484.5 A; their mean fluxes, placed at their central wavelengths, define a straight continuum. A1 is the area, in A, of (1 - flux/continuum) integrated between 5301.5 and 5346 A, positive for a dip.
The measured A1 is -1.7 A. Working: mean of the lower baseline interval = 19.4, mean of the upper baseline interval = 20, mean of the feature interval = 20.3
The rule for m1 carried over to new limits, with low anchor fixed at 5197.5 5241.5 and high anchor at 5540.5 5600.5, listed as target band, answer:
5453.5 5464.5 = 0.065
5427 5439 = -0.045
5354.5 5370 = -0.067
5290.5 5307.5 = -0.094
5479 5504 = 0.072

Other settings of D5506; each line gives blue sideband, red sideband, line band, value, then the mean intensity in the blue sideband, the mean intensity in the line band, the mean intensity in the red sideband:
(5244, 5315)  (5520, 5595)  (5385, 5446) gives 0.2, 19.6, 20.1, 20.6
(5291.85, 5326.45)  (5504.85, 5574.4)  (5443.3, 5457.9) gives 0.5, 20.5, 19.8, 20.5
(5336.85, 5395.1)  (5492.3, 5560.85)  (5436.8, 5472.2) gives 1.1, 20.3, 19.6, 20.1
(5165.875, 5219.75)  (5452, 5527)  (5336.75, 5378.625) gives -4.7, 17.3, 20.6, 19.5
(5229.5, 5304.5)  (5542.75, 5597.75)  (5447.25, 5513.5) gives 3.2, 19.5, 19.2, 20.4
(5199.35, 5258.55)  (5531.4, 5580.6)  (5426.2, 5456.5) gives -0.6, 18.6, 20.3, 20.5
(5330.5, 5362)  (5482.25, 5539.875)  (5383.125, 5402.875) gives 0.9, 20.5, 19.4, 19.8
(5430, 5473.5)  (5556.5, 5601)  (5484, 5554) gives -0.1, 19.8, 20.1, 20.3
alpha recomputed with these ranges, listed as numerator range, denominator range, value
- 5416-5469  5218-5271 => 1.07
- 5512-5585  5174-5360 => 1.07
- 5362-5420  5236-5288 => 1.04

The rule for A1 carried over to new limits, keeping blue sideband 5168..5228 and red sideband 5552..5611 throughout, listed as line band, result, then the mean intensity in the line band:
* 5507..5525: -1.0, 20.8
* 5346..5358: -1.5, 20.8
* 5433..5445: -1.1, 20.8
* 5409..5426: -1.2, 20.4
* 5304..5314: -1.5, 20.9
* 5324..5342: -1.5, 19.9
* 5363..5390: -2.7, 20.5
